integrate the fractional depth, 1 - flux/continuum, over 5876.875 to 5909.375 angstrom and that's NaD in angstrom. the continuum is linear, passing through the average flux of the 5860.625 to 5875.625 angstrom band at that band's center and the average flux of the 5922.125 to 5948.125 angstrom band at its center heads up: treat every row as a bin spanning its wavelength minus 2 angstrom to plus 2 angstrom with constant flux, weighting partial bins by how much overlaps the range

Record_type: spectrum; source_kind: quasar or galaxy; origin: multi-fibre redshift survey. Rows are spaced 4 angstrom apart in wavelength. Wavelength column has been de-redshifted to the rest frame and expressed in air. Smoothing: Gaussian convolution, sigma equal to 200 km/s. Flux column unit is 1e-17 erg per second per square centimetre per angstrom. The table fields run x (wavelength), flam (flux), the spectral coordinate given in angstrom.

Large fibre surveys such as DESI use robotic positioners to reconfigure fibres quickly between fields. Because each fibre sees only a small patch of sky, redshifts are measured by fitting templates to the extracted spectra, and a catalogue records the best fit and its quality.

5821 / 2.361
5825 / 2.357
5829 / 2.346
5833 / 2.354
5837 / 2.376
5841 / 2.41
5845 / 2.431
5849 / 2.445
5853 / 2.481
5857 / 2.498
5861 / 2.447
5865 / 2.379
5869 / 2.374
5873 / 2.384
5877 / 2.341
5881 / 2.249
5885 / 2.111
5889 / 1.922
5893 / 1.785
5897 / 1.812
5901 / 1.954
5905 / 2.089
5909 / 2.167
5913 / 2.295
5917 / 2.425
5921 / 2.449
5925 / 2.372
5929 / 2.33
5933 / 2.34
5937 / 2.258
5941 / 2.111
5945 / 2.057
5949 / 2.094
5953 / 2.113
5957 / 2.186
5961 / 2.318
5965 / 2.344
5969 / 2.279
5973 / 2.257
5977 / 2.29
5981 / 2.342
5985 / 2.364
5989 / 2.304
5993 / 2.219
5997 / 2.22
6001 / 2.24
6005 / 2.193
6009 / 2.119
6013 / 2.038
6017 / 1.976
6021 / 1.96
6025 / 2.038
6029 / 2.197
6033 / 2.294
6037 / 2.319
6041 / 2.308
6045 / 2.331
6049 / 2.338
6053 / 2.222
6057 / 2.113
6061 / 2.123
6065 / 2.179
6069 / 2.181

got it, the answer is 4.32 angstrom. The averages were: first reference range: 2.39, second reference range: 2.25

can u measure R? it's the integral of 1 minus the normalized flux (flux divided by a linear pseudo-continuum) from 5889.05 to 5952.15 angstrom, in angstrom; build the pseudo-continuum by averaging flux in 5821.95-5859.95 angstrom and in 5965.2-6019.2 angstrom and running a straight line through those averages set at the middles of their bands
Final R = 4.1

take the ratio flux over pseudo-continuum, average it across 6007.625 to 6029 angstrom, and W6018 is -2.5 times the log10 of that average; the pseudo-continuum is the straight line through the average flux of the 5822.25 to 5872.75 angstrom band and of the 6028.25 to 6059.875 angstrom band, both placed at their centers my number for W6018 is 0.12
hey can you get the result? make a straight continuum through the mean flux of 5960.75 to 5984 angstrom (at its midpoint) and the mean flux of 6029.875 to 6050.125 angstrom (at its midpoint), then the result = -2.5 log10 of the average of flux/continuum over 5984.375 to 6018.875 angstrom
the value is 0.06 mag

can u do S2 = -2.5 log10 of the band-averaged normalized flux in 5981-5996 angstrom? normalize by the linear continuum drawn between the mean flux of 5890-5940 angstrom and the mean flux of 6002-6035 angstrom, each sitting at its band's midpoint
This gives -0.083 mag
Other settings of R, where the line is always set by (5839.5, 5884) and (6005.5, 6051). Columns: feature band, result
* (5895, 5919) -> 2.2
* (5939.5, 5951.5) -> 1.0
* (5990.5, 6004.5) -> -0.1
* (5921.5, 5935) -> -0.3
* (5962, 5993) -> -0.9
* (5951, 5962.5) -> 0.4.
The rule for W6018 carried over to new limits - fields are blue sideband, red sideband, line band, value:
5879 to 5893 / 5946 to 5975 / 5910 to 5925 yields -0.12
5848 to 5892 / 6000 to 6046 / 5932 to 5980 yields 0.00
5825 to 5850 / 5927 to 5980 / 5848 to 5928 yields 0.03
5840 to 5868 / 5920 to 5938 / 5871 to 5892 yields 0.11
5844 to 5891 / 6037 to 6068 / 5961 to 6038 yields 0.03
